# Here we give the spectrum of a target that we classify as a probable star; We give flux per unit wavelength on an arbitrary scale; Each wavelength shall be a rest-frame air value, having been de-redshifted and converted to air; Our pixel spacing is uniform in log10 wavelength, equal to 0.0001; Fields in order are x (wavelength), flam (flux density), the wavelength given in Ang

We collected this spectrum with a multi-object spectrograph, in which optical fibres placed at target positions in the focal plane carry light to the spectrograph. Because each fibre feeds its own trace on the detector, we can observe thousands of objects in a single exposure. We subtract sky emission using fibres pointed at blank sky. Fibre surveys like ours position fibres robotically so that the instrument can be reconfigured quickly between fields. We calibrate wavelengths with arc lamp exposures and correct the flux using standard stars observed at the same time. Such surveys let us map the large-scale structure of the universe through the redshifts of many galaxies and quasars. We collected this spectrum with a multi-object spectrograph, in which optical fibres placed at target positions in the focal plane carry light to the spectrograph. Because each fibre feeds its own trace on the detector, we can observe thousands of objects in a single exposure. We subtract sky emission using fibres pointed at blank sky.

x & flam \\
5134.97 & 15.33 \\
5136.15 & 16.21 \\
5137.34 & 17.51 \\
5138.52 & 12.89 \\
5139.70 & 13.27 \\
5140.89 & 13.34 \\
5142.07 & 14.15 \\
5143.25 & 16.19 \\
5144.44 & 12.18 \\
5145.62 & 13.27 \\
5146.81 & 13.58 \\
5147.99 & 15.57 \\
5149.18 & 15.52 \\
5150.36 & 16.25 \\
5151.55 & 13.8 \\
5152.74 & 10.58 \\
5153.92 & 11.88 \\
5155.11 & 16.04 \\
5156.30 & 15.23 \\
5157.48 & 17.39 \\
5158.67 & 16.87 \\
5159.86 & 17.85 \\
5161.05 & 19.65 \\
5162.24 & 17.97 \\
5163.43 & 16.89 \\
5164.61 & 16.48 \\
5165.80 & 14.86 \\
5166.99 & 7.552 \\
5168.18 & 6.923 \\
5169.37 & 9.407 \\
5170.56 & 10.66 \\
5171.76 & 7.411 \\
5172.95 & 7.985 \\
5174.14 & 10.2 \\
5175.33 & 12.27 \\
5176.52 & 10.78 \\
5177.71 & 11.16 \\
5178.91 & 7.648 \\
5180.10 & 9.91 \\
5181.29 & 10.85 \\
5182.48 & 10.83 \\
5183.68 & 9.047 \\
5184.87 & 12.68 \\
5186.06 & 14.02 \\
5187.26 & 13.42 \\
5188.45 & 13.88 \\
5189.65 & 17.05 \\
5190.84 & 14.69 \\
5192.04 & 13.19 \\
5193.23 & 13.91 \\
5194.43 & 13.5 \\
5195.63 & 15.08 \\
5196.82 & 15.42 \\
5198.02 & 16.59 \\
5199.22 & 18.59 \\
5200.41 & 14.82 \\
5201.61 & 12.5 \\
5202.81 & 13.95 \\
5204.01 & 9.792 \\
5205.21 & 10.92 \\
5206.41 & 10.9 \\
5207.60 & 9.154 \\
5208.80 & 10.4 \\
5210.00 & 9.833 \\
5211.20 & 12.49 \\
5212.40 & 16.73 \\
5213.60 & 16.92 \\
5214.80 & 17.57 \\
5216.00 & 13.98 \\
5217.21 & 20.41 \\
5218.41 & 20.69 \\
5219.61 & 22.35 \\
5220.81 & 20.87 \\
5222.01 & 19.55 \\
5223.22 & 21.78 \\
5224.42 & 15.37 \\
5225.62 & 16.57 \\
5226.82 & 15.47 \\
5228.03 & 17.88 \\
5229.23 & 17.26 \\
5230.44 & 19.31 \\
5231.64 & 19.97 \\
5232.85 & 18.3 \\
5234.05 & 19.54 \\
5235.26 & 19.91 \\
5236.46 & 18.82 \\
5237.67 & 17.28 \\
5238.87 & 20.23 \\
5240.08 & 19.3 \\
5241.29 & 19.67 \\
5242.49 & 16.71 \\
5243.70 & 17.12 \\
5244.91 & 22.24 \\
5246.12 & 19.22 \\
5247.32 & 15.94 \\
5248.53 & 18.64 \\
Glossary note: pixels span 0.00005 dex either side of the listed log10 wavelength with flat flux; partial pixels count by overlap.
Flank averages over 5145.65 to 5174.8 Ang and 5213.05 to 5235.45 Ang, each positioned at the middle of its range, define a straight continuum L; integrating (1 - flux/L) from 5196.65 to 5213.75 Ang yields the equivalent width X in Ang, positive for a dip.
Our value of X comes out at 3.96 Ang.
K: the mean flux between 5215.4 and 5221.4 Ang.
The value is 19.6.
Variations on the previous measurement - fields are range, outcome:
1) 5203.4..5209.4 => 10.2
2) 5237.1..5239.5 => 18.8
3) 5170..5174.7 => 9.03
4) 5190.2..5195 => 13.9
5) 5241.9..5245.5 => 18.7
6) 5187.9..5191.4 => 15.2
